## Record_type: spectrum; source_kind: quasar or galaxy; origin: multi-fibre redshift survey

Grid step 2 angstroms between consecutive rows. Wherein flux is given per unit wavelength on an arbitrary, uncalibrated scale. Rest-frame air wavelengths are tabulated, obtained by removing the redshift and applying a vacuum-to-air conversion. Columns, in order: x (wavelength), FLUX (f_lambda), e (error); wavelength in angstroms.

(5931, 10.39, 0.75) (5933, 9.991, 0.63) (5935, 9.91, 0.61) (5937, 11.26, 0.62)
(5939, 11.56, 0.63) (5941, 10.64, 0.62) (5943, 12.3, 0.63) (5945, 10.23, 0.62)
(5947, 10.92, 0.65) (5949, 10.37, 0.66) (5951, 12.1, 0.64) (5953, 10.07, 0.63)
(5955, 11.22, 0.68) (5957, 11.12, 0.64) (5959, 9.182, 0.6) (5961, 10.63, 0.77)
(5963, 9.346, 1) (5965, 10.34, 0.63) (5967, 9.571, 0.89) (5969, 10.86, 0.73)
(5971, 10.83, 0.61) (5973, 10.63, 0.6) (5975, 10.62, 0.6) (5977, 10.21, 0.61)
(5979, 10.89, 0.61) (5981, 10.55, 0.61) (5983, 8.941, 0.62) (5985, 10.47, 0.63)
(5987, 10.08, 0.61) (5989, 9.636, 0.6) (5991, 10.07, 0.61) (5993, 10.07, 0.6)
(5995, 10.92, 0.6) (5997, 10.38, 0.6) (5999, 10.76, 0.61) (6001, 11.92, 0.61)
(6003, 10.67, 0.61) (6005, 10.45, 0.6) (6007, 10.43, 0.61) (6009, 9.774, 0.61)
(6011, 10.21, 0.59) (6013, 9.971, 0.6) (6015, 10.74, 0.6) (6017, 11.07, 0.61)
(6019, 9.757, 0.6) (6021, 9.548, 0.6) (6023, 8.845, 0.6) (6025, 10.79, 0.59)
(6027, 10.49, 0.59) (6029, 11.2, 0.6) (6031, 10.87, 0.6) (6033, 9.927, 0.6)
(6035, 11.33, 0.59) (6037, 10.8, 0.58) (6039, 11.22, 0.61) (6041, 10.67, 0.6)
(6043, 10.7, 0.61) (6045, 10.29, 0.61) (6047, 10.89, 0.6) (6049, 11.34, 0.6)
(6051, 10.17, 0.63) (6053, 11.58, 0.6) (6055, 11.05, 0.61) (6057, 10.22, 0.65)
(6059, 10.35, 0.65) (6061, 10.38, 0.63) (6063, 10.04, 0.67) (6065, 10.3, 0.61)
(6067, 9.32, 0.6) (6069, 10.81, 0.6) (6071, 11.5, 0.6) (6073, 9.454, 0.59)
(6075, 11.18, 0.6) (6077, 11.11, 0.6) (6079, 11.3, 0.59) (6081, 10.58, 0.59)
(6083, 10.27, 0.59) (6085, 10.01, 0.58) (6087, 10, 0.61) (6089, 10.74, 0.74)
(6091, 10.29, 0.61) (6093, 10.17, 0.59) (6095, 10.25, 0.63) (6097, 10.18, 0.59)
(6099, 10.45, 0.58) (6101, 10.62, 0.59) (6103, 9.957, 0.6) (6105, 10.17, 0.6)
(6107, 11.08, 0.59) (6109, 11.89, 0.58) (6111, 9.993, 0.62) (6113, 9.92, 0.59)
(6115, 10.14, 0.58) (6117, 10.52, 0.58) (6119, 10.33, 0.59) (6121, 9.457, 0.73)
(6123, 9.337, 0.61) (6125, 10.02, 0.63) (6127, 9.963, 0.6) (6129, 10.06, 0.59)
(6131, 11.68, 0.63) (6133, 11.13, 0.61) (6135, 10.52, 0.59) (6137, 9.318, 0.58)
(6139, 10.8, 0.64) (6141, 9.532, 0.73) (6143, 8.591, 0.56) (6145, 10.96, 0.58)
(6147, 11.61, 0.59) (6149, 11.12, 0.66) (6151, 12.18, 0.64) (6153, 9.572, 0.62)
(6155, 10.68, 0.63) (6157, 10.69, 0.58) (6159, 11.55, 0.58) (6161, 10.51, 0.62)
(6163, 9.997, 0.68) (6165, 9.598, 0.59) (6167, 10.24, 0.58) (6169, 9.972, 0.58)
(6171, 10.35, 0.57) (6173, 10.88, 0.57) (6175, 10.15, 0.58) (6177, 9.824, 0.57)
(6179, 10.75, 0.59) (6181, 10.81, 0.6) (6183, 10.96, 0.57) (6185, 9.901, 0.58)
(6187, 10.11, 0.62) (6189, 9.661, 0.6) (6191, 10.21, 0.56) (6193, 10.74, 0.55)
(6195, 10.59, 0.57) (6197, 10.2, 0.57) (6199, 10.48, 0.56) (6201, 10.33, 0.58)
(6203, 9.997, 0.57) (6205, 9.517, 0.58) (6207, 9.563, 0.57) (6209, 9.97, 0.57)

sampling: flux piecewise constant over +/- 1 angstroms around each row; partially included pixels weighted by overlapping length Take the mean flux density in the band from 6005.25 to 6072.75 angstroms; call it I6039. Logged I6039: 10.5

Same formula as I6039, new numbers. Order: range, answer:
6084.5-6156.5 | 10.4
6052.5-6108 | 10.5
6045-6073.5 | 10.5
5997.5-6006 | 10.9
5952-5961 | 10.4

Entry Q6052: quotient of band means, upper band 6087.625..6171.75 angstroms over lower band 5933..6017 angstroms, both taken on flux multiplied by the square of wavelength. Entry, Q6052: 1.04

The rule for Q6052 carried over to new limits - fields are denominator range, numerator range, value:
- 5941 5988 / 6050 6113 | 1.04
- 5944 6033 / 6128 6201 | 1.06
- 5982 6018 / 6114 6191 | 1.05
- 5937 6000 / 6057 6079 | 1.03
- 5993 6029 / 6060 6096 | 1.02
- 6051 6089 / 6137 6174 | 1.02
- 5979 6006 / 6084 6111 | 1.04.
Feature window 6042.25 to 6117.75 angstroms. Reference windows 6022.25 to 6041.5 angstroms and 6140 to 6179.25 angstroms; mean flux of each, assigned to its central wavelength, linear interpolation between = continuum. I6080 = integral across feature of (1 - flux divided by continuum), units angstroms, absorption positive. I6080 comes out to 0.39 angstroms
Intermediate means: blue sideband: 10.6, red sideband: 10.4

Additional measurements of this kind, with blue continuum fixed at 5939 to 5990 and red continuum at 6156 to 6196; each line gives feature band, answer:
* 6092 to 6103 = 0.1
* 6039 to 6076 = -0.5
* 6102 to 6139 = 0.3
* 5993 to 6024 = 0.3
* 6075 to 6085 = -0.3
